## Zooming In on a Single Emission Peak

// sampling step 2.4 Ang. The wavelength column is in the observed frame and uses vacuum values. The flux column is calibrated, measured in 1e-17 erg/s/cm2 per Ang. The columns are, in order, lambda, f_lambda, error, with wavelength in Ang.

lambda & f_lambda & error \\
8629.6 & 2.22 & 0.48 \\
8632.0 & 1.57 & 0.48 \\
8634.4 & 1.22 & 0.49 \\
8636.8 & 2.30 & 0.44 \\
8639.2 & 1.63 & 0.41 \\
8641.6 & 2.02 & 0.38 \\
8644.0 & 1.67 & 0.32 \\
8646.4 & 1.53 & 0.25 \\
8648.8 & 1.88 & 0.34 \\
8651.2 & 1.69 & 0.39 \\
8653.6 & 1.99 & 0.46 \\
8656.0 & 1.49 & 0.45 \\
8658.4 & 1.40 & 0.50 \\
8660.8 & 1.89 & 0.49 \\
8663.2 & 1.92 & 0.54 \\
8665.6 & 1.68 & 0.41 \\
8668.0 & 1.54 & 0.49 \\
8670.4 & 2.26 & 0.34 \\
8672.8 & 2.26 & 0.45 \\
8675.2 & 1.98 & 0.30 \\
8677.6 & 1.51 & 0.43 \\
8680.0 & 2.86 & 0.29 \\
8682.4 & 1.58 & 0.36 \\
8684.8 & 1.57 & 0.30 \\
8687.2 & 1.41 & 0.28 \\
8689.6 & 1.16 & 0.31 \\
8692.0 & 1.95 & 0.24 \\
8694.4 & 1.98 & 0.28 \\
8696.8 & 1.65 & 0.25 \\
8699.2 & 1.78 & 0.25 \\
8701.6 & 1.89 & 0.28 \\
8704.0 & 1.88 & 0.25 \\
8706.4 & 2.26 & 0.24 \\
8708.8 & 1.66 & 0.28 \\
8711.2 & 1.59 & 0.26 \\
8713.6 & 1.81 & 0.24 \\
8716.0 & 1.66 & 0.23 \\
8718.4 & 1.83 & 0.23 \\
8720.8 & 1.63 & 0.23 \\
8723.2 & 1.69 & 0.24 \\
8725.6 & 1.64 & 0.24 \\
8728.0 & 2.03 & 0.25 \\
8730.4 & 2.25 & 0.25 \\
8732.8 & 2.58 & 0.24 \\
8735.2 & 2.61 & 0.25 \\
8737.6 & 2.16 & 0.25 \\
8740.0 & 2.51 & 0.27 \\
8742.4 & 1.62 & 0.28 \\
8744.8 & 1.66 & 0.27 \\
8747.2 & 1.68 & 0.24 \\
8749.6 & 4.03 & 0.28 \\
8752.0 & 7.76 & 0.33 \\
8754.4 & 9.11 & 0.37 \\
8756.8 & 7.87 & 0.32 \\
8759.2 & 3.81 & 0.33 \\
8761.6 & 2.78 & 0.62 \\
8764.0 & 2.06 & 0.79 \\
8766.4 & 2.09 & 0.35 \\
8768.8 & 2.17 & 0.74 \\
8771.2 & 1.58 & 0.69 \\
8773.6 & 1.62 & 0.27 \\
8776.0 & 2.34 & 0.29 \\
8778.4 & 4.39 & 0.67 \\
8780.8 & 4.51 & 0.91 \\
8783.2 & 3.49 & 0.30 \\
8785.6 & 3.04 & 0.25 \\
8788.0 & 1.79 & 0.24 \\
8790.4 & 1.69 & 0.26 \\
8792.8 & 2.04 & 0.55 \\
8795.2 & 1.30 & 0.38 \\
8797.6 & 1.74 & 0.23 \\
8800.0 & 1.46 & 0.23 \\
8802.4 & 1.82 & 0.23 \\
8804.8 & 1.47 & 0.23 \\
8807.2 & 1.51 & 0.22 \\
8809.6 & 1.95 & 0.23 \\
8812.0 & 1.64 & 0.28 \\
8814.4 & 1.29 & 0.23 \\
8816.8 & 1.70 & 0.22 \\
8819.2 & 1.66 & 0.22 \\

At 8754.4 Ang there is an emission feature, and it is H-alpha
